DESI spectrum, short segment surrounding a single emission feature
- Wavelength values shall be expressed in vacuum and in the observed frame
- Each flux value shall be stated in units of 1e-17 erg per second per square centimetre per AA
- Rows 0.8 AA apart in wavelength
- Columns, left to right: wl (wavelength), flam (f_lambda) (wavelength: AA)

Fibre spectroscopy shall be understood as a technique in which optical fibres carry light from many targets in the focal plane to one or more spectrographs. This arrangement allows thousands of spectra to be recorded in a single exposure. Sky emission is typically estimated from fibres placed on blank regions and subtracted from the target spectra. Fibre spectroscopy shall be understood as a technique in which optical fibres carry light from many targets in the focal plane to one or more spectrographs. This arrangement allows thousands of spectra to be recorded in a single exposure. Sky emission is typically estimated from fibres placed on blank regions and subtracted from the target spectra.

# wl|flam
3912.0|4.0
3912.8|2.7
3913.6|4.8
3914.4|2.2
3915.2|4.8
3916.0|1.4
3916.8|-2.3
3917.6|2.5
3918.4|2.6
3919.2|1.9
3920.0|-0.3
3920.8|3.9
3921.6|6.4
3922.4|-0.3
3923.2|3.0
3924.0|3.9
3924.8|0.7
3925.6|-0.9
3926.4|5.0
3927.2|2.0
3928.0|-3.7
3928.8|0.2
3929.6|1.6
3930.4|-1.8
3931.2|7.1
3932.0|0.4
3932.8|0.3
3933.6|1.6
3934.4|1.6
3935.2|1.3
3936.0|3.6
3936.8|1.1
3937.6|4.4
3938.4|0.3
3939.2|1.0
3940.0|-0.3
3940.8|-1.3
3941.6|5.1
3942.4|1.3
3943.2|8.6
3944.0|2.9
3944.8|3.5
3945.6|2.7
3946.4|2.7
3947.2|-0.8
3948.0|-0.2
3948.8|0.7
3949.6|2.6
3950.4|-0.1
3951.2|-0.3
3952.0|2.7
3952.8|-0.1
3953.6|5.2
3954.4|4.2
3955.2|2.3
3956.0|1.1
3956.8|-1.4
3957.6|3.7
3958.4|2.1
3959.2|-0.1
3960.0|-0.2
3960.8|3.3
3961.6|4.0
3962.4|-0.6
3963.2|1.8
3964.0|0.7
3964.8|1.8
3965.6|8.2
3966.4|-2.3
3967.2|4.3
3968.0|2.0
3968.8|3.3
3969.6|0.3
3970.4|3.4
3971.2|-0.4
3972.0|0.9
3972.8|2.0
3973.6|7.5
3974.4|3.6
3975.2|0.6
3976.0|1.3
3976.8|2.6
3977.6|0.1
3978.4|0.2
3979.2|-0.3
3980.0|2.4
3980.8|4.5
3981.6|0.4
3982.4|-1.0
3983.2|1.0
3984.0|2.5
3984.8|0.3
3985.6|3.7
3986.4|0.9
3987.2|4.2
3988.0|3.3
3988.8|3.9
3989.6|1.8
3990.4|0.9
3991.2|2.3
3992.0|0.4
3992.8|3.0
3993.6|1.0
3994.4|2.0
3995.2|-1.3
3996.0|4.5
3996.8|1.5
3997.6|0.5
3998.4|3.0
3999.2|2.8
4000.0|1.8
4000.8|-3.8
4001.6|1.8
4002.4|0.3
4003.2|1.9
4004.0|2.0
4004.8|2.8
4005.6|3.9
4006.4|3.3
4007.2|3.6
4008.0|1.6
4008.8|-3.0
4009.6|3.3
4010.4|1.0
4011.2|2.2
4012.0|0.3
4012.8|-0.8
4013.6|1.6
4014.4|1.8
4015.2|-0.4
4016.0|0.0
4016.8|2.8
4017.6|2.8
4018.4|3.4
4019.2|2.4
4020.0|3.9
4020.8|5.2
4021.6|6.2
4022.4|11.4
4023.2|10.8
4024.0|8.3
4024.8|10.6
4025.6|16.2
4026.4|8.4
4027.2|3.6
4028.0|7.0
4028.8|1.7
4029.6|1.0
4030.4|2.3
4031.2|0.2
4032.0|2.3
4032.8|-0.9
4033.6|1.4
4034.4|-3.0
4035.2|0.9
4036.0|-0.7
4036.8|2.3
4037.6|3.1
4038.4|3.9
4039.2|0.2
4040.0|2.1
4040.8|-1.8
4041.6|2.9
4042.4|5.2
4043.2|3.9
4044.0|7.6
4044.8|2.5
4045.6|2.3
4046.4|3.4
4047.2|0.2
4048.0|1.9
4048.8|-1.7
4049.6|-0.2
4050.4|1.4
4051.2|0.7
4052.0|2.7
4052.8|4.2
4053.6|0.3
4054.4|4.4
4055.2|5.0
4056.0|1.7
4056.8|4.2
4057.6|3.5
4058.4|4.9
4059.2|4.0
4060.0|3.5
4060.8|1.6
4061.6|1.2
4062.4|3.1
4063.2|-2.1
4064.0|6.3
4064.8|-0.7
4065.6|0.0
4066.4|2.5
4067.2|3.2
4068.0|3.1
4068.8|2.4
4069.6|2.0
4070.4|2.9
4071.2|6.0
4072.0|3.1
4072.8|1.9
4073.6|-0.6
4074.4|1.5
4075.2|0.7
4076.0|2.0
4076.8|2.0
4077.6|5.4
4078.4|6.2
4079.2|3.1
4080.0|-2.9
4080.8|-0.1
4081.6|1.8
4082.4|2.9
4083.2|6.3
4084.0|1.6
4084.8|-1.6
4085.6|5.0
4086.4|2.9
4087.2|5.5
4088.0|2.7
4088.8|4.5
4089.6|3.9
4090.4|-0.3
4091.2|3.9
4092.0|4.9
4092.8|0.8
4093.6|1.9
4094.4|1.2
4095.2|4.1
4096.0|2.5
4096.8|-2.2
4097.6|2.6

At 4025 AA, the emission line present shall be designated [O II]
